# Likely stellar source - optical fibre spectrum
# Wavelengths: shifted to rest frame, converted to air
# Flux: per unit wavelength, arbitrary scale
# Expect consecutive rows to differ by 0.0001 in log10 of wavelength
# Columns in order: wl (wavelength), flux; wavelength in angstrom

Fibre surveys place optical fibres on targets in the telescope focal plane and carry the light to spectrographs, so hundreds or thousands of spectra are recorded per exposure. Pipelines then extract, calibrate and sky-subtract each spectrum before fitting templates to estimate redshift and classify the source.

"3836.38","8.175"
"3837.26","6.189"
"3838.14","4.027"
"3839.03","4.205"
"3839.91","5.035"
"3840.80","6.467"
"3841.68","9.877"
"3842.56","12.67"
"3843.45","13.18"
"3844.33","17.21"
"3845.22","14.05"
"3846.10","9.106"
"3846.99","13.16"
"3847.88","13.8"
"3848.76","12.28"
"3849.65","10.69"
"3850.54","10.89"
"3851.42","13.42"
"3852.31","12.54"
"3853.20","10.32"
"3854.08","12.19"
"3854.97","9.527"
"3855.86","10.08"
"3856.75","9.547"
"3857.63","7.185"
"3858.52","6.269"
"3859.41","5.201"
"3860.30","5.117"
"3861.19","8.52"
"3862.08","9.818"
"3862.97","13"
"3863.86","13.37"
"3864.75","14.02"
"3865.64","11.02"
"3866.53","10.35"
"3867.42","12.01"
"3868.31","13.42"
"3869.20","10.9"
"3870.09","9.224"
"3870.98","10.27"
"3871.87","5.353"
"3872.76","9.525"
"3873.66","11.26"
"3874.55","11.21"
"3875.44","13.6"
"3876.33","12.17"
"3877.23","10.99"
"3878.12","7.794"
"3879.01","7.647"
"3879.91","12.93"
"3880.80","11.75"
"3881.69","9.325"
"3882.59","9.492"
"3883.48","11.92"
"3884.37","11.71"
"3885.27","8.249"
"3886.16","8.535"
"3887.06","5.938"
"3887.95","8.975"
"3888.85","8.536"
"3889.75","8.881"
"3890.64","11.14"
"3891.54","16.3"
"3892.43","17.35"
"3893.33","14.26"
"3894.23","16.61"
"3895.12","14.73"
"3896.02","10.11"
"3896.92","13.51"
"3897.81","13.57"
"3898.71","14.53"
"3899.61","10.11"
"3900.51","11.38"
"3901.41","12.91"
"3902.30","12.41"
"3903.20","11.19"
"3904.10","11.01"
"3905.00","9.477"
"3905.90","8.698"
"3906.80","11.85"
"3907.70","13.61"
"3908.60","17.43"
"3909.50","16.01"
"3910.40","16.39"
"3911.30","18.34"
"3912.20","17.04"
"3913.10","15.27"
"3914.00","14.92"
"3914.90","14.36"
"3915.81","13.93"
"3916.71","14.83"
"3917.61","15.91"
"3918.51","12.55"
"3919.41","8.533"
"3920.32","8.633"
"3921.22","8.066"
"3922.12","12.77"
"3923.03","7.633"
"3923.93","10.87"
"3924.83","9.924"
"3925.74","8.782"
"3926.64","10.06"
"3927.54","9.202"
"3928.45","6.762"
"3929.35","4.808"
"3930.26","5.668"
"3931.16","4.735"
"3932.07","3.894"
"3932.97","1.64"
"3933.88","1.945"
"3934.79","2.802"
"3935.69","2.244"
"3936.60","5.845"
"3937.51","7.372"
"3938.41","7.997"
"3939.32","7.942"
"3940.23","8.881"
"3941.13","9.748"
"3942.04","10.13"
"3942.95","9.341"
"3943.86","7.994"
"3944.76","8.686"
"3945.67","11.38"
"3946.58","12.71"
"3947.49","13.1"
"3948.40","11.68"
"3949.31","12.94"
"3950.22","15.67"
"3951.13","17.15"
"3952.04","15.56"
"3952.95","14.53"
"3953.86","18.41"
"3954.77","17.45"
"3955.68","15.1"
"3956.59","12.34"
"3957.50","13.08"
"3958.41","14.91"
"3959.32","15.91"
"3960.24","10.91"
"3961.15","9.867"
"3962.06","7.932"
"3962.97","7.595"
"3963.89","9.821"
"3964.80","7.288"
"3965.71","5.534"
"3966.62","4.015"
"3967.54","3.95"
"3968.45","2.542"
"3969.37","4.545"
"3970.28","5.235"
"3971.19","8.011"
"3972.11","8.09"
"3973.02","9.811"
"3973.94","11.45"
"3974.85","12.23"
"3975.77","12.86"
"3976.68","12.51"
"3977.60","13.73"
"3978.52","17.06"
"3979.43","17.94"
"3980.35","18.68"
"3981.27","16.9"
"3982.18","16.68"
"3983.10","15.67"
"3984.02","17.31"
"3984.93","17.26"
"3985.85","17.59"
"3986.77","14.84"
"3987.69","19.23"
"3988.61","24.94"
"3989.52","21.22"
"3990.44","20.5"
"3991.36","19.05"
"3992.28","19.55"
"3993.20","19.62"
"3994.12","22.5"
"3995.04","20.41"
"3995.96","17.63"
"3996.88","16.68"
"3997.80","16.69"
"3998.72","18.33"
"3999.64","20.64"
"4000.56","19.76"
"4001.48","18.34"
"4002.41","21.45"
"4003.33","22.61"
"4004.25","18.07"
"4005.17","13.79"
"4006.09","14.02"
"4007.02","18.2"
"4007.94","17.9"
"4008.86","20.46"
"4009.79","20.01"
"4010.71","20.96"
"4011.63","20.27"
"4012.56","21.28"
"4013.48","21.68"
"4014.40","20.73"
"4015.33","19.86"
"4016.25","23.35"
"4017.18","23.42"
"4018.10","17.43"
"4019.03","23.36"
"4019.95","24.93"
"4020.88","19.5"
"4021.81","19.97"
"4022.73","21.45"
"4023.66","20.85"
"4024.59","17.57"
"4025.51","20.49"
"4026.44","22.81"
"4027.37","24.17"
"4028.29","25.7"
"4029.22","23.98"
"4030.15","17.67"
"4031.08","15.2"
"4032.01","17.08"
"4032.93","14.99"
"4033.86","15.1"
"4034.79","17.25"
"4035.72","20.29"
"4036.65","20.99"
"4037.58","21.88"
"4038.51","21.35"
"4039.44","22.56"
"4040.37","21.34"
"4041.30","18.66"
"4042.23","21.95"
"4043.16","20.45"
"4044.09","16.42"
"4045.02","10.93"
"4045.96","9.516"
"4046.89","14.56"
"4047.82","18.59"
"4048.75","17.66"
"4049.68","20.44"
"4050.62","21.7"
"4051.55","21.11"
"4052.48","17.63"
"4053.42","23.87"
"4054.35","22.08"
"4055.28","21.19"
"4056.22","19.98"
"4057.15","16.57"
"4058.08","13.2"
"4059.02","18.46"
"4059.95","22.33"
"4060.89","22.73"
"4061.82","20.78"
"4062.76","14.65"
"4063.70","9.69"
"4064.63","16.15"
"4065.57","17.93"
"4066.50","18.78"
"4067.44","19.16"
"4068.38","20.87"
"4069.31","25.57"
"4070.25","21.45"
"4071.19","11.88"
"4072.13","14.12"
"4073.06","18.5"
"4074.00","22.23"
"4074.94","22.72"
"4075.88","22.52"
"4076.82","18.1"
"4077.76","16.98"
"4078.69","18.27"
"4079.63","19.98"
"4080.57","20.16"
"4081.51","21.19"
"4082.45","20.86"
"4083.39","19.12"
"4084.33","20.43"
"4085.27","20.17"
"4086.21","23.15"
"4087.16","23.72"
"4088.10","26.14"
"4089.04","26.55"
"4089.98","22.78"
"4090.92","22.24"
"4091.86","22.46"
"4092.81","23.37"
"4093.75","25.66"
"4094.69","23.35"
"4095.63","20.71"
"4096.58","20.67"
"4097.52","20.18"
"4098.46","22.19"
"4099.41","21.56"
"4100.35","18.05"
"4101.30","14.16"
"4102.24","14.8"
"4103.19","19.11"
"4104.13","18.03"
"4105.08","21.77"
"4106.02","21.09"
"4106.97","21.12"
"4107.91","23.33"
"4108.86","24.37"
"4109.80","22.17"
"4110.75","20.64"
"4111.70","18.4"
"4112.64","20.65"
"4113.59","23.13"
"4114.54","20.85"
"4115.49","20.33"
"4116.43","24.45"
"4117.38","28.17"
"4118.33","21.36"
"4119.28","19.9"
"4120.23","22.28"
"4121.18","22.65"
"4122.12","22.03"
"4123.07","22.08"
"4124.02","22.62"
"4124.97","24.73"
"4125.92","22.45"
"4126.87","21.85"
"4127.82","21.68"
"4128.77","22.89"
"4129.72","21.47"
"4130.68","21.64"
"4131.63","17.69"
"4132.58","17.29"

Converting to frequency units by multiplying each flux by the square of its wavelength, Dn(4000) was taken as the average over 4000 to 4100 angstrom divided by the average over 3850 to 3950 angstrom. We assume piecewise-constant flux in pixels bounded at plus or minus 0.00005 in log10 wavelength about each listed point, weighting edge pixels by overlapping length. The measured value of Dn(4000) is 2.0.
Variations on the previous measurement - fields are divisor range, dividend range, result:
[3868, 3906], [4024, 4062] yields 1.87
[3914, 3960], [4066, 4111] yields 2.16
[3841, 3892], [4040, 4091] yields 2.02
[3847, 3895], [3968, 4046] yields 1.80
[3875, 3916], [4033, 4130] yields 1.81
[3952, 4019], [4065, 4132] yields 1.41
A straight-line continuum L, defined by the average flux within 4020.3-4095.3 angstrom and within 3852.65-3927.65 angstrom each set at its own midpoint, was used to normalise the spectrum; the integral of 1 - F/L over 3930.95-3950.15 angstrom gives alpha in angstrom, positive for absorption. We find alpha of 8.3 angstrom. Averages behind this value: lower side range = 11.4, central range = 7.96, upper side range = 19.8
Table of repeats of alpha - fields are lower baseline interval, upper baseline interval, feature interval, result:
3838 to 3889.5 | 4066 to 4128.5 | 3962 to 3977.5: 7.4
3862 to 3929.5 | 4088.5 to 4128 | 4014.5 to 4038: -3.4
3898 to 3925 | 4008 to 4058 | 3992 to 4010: -0.9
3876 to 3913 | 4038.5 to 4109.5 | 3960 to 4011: 3.7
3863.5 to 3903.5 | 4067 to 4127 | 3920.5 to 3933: 5.3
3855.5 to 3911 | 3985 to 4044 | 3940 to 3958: 3.1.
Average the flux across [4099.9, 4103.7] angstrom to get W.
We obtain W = 16.5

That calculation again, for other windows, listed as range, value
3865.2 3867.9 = 11.2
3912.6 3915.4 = 14.8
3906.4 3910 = 14.8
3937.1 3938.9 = 7.71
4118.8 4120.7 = 21.1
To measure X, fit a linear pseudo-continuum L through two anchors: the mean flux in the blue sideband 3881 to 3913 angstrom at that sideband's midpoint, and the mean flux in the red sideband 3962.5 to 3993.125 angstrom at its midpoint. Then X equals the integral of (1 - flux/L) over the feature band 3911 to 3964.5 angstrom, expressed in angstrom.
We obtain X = 9.1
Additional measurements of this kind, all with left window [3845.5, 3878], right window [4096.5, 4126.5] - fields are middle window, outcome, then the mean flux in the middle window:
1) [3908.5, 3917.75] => -2.2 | 15.8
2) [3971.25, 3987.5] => 1.0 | 14.6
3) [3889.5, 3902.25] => -1.3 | 13.3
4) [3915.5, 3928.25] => 2.3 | 10.7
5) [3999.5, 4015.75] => -2.5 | 19.4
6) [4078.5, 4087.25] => -0.3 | 20.6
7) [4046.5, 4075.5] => 0.2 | 18.9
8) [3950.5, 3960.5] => -0.4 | 15.1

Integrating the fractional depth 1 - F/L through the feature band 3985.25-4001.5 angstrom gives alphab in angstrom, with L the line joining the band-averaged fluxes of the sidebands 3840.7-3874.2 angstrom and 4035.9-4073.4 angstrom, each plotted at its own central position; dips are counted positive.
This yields -3.09 angstrom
